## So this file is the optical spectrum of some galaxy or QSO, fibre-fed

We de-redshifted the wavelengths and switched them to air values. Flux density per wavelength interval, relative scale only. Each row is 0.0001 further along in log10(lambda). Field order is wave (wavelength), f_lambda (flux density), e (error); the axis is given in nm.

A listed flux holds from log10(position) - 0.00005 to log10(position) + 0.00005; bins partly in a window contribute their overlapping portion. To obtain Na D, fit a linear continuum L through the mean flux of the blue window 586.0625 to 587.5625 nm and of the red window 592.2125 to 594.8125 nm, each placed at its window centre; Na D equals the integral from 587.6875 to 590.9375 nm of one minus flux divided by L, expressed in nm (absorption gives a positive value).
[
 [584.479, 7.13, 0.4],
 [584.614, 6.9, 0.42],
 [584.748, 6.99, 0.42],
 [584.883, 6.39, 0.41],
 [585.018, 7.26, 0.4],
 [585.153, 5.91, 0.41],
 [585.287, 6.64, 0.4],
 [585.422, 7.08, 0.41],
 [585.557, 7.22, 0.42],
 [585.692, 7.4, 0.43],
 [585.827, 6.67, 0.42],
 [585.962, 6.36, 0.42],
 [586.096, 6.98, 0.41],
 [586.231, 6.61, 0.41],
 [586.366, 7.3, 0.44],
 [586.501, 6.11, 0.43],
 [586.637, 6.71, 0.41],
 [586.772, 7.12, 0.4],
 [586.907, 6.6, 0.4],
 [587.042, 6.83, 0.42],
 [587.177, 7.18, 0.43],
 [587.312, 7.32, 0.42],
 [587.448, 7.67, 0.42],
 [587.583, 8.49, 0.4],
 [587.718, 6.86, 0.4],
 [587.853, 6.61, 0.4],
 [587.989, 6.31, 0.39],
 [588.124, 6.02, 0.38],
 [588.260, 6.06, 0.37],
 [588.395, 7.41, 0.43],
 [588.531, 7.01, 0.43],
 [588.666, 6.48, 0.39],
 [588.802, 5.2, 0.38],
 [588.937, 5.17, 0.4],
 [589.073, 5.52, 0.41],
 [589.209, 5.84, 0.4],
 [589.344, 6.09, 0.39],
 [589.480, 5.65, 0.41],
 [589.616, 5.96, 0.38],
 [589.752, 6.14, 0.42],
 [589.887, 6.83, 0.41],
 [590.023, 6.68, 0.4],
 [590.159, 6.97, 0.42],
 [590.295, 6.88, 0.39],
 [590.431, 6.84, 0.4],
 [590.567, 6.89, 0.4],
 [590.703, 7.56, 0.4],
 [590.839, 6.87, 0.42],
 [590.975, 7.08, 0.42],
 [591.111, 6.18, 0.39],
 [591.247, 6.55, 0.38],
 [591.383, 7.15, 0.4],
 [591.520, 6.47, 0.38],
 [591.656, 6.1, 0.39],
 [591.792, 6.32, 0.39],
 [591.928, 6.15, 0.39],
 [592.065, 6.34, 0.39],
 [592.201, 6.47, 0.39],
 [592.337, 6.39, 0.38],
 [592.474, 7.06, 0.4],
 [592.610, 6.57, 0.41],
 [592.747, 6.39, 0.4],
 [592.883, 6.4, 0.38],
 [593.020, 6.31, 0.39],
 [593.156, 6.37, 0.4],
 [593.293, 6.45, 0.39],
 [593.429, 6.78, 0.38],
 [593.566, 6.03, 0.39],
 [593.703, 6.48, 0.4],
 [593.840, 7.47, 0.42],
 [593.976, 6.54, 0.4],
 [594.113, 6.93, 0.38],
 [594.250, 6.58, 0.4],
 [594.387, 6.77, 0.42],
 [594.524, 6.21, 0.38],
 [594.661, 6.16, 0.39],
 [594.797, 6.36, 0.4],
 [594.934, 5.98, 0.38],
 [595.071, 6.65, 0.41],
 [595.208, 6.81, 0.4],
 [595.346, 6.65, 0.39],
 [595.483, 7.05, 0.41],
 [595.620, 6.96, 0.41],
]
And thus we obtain 0.20 nm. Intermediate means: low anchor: 6.99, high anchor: 6.54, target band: 6.41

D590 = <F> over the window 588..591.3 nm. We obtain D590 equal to 6.41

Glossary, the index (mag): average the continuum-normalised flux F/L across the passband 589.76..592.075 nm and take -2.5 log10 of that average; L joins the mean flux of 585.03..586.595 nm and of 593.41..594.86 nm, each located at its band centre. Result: -0.01 mag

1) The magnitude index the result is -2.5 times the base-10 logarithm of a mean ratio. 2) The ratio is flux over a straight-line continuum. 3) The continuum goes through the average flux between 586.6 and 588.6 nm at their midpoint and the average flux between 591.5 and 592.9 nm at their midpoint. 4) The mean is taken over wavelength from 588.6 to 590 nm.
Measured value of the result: 0.14 mag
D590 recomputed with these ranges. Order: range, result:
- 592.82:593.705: 6.39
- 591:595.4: 6.51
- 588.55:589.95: 5.93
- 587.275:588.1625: 7.06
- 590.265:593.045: 6.62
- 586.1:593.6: 6.58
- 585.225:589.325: 6.68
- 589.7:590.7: 6.81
